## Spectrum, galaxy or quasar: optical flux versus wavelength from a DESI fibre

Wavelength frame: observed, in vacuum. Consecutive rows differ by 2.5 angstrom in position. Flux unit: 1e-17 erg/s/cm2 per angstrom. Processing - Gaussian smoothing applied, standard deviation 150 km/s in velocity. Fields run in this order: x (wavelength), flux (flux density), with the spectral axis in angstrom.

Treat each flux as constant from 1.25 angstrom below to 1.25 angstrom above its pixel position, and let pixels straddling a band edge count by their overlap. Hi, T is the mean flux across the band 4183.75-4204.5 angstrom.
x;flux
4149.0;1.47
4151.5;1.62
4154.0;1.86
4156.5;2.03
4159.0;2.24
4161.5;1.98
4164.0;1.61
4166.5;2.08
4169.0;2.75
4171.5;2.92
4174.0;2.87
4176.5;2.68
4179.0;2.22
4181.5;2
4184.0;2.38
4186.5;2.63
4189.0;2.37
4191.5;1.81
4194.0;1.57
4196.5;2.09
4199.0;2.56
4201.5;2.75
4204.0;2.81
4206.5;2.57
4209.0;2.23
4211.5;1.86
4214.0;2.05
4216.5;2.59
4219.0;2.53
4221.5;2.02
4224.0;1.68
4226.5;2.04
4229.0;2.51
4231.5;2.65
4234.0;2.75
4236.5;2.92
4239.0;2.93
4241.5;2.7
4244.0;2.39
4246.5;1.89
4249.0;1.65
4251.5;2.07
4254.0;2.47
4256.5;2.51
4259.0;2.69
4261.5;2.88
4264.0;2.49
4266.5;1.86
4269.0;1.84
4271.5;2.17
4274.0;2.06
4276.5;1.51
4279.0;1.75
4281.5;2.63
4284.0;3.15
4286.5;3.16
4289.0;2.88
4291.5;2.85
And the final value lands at 2.31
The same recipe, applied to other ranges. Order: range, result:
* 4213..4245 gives 2.45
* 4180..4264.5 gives 2.35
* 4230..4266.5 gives 2.48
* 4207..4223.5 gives 2.21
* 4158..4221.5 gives 2.32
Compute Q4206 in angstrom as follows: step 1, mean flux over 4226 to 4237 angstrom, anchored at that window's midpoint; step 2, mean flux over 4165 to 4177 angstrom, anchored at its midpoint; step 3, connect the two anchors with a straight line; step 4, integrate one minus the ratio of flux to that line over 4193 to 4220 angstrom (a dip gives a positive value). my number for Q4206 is 2.8 angstrom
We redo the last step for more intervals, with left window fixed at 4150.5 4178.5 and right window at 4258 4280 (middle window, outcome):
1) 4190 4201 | 0.73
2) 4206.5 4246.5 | -3.67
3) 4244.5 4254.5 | 0.66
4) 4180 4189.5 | -0.50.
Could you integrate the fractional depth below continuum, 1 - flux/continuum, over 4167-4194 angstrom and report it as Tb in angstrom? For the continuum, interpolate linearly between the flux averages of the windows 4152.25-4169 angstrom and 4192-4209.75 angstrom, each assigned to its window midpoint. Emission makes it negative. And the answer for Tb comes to -3.0 angstrom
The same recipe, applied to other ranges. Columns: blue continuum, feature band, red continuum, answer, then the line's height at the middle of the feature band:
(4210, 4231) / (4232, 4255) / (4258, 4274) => -2.0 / 2.24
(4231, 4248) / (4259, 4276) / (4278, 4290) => 2.9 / 2.68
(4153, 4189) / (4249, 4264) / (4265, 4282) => -3.3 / 2.01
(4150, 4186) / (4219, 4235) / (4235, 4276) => 0.1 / 2.3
